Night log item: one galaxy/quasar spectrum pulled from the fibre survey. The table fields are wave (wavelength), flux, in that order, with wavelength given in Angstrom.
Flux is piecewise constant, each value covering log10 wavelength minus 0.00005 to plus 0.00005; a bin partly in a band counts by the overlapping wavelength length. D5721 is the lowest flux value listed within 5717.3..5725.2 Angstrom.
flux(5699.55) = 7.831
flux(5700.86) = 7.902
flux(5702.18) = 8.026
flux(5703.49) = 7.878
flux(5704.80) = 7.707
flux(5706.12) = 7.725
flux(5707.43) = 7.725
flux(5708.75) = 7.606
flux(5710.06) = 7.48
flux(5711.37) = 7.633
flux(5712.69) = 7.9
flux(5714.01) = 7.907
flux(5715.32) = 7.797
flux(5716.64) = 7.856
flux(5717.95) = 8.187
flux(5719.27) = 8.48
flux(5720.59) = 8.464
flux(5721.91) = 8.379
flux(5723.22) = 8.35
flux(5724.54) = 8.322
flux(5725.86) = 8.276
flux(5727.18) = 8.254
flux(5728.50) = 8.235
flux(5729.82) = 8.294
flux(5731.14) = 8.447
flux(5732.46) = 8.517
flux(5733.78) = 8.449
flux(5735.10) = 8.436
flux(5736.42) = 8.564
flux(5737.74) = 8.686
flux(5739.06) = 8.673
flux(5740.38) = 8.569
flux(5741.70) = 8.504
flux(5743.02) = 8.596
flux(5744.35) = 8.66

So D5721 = 8.187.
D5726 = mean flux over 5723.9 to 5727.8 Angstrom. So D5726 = 8.28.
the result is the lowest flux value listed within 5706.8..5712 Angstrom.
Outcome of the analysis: 7.48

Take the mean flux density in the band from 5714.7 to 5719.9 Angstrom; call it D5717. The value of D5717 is 8.08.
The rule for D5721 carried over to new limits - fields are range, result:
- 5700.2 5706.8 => 7.707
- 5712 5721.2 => 7.797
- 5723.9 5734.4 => 8.235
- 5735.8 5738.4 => 8.564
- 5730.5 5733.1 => 8.447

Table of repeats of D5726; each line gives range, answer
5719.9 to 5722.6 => 8.43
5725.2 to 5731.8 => 8.3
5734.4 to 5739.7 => 8.59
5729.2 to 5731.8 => 8.37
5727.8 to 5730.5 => 8.26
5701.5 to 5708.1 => 7.8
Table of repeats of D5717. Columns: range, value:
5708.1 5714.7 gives 7.71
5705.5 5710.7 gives 7.64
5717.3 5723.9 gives 8.37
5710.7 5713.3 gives 7.76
